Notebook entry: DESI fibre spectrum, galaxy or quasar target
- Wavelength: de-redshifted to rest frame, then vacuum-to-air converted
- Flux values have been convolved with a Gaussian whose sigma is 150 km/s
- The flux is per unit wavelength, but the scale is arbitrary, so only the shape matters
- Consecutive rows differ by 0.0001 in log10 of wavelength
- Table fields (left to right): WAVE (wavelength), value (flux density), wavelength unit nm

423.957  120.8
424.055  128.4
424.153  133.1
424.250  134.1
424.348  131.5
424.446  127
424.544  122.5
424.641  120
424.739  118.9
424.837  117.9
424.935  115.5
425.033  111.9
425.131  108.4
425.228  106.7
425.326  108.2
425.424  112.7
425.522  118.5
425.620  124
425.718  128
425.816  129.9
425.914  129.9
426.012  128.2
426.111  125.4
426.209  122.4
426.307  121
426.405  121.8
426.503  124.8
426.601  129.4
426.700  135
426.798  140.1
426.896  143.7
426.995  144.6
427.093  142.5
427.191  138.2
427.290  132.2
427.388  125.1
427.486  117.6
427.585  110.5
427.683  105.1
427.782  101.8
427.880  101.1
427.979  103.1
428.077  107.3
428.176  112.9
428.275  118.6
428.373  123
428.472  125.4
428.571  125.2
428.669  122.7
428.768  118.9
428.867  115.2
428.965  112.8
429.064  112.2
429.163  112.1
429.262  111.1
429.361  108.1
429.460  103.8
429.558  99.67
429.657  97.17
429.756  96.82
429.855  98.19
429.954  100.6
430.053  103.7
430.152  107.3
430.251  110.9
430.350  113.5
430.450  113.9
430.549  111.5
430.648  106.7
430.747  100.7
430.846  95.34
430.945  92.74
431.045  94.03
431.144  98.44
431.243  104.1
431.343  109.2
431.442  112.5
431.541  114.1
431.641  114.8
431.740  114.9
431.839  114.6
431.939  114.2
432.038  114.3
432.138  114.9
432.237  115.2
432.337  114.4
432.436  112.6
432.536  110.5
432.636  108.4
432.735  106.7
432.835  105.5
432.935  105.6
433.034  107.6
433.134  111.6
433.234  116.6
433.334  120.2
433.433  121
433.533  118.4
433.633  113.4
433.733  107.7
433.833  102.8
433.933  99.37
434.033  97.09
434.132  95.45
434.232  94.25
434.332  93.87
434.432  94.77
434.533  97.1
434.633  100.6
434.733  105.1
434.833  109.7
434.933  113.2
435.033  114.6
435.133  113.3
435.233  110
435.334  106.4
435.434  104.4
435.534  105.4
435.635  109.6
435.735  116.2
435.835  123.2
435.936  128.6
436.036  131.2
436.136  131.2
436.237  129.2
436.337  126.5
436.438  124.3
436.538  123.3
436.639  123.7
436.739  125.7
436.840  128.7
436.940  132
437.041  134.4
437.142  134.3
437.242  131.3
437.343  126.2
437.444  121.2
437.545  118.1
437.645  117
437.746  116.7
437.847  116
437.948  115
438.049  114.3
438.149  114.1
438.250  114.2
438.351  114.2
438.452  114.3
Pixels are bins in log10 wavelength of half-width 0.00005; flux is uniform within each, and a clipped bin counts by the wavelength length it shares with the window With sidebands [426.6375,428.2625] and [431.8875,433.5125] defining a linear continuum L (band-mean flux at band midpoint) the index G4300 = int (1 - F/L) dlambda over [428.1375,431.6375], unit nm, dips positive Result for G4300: 0.273 nm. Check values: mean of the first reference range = 122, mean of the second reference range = 113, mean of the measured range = 109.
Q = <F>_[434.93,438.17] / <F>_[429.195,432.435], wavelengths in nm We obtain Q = 1.13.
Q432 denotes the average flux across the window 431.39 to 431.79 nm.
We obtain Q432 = 114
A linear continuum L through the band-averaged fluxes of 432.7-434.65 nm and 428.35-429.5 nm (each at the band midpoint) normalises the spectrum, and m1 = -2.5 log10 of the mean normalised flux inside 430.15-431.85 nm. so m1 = 0.04 mag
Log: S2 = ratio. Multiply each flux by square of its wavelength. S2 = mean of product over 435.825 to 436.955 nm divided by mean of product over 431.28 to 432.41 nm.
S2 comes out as 1.1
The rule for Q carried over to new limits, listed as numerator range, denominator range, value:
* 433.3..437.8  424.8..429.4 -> 0.96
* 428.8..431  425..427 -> 0.85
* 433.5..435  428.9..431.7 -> 0.97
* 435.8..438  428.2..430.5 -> 1.13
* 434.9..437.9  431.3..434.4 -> 1.11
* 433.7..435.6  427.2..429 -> 0.89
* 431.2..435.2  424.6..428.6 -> 0.90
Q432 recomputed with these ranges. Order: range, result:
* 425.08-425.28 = 108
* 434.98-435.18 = 114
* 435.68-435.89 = 120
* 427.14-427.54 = 128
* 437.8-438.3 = 115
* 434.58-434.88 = 105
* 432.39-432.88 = 109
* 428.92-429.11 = 112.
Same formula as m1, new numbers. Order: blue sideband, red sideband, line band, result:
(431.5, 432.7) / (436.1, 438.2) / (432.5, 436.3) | 0.08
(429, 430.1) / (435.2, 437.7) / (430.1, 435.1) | 0.04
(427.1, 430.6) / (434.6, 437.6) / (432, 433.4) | 0.04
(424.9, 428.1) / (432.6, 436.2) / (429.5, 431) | 0.13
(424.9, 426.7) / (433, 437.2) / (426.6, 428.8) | -0.03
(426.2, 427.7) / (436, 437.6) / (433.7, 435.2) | 0.24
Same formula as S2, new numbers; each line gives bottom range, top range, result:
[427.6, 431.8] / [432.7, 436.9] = 1.06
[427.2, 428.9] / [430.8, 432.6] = 0.95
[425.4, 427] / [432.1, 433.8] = 0.91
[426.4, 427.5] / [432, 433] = 0.85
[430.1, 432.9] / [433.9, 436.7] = 1.05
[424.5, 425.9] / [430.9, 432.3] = 0.96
